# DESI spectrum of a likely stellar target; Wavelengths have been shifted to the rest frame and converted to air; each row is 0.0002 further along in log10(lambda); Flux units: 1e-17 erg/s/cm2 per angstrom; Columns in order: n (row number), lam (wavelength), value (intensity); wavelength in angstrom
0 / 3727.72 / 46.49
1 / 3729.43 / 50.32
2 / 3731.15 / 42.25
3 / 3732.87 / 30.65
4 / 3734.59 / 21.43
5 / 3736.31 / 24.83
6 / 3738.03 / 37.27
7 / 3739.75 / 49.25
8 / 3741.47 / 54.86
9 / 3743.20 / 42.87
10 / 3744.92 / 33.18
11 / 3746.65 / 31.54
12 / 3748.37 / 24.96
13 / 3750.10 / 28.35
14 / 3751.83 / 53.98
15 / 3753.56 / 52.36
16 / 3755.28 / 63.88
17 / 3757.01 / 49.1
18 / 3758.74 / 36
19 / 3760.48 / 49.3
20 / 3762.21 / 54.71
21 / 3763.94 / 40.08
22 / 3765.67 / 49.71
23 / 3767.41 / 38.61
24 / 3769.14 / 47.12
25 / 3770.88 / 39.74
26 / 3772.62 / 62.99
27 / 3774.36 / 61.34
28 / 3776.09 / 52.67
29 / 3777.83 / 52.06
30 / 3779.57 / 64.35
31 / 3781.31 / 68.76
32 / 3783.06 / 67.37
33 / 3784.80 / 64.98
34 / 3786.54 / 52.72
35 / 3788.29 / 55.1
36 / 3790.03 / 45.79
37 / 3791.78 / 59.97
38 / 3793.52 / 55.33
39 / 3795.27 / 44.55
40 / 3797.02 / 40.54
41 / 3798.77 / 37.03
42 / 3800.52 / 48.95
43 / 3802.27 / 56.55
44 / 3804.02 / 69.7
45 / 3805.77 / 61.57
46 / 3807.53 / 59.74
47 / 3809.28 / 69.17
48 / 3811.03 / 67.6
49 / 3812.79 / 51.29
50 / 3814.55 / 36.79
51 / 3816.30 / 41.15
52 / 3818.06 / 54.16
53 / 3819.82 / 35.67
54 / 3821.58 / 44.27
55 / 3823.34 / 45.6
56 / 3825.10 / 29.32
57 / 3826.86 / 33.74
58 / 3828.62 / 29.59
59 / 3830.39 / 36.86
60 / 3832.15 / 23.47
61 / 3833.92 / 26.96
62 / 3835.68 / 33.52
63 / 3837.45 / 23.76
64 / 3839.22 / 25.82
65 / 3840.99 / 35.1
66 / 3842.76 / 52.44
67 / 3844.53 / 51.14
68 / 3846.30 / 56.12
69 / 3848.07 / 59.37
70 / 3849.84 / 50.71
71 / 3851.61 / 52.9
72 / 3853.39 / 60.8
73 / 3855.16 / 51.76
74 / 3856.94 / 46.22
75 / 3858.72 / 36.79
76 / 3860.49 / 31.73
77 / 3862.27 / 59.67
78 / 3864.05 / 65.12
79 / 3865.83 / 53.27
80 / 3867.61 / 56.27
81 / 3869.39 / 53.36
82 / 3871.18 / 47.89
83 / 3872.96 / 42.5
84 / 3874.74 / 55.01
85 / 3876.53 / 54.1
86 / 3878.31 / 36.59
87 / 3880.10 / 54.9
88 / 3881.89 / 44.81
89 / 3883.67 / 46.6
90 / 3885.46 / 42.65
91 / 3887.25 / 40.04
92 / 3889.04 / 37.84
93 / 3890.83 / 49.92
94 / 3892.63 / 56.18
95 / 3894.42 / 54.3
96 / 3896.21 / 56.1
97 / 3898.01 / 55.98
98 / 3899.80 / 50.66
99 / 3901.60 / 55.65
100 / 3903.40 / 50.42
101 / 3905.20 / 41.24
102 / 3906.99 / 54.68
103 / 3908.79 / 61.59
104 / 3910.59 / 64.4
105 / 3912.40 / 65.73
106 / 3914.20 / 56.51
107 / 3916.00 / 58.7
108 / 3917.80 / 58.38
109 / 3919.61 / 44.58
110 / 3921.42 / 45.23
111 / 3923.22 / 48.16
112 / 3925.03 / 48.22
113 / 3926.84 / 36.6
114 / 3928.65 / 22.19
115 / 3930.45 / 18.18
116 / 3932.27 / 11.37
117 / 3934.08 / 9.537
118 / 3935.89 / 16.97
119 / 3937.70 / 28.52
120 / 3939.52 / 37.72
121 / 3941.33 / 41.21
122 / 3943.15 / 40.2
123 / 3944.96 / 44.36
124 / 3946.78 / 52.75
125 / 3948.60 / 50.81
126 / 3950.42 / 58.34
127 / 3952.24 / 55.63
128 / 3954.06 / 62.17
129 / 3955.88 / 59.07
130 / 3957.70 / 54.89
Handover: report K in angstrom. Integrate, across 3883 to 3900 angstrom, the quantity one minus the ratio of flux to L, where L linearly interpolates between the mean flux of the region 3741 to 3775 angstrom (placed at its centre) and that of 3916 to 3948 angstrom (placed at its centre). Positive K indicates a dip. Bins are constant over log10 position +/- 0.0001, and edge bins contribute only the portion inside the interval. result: -4.67 angstrom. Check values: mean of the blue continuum 45.5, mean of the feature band 49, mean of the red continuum 36.3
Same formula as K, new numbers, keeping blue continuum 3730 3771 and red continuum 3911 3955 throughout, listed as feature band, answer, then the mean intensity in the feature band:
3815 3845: 4.0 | 36.4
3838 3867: -4.8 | 49.1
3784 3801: -3.5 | 50.5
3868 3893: -3.0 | 47.3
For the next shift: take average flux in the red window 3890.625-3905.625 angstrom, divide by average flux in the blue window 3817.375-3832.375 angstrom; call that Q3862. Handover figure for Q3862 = 1.41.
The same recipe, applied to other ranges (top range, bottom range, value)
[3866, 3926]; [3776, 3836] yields 1.04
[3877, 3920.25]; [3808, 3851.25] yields 1.22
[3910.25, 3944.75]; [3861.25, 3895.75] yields 0.78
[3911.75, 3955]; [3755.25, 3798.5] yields 0.80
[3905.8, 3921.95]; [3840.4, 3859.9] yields 1.13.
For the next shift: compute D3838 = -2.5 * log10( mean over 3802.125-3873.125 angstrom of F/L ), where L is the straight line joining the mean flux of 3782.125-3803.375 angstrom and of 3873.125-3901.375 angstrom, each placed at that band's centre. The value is 0.092 mag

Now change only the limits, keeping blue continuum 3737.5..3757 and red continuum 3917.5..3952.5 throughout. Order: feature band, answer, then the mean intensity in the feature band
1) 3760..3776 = -0.160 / 49.5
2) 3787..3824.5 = -0.227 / 51.3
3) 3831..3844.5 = 0.228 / 32.9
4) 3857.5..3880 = -0.239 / 49.5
